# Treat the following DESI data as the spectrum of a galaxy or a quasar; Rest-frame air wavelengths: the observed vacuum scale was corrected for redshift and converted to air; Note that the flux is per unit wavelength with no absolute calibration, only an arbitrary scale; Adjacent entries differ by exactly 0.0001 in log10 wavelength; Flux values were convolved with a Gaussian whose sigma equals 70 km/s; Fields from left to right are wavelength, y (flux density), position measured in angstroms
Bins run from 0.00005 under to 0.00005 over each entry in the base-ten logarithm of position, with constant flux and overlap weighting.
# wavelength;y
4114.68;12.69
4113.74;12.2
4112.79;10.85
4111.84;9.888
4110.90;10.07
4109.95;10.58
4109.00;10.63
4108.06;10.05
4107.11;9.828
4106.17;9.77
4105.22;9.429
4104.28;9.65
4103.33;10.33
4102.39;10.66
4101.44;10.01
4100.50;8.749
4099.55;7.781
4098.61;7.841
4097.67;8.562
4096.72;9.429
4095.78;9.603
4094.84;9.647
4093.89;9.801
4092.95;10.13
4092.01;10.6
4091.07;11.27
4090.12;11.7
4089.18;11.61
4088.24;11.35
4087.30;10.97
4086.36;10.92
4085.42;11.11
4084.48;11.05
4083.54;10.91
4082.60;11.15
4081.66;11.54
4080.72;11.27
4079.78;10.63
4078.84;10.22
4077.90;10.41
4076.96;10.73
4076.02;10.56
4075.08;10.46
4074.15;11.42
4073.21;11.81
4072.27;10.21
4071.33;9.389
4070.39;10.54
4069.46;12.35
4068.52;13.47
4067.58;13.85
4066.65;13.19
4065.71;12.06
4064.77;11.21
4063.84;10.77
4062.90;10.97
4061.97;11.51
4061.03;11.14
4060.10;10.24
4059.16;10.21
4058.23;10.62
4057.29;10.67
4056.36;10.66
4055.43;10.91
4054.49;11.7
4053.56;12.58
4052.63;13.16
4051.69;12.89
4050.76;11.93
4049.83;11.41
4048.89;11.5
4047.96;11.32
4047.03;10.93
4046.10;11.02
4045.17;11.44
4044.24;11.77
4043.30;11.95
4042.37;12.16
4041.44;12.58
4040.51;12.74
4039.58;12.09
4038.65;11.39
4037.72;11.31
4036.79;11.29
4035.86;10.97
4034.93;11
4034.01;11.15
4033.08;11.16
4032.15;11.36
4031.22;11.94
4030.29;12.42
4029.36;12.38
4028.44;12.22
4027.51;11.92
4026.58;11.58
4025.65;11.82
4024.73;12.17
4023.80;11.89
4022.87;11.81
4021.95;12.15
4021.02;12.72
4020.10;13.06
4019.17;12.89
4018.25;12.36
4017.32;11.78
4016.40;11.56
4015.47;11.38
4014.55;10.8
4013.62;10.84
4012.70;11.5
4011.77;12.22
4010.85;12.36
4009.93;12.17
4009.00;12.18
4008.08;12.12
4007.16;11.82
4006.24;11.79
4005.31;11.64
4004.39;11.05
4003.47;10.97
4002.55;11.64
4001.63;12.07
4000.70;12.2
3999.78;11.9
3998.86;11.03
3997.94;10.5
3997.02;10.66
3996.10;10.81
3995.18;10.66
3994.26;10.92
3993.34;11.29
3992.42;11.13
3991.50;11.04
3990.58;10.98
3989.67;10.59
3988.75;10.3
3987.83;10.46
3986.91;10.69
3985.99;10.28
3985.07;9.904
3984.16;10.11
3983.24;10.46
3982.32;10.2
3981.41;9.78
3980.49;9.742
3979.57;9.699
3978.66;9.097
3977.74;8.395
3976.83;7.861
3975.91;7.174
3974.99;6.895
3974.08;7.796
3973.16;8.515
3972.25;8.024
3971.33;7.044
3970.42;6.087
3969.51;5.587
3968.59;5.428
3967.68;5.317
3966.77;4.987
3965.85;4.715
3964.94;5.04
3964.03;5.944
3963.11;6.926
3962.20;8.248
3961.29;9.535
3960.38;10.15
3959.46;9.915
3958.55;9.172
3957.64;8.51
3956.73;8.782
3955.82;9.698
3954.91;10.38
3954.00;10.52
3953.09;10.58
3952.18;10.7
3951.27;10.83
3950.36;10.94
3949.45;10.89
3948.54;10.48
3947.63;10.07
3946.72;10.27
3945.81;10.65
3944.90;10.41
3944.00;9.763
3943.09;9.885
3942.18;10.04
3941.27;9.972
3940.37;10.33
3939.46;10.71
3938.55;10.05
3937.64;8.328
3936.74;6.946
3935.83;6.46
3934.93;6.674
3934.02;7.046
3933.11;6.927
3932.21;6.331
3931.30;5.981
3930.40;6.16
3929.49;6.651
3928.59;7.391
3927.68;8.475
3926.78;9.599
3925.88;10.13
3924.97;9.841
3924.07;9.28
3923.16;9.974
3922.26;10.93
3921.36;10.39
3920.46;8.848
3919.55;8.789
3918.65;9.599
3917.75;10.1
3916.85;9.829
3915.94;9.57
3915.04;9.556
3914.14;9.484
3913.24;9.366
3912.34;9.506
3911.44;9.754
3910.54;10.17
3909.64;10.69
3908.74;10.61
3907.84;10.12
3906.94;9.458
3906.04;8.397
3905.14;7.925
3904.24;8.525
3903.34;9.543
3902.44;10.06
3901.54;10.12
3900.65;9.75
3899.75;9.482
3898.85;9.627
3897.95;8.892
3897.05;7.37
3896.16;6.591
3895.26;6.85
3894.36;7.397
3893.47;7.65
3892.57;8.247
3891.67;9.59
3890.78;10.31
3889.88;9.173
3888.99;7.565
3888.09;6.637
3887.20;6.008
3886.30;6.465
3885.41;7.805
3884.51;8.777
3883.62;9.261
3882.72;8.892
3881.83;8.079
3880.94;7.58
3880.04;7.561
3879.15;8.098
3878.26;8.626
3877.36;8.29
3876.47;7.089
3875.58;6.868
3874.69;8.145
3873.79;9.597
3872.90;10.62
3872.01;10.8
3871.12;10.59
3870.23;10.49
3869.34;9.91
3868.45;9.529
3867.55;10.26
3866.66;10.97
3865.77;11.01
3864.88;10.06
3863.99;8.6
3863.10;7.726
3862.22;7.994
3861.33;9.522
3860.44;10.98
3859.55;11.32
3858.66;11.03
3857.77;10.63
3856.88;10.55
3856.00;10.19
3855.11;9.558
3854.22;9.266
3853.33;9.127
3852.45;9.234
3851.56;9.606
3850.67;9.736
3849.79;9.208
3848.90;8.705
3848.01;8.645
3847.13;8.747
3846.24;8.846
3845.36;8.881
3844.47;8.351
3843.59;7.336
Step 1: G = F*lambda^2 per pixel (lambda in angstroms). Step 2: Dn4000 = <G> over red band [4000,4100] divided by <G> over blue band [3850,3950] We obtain 1.35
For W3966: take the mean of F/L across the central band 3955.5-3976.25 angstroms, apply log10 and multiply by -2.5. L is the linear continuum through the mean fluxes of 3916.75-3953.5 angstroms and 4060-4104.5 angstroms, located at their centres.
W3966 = 0.28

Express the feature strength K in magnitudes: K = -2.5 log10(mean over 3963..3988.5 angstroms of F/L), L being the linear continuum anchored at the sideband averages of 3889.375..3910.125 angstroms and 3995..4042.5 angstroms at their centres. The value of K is 0.33 mag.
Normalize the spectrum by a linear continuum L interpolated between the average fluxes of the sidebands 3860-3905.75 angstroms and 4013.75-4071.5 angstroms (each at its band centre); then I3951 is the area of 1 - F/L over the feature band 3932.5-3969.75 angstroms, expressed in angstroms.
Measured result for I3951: 4.7 angstroms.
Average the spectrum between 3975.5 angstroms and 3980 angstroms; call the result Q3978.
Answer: 8.46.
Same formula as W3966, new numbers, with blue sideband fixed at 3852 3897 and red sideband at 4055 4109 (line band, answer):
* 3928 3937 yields 0.37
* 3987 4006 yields -0.12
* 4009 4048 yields -0.16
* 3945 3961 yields -0.06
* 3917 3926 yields -0.05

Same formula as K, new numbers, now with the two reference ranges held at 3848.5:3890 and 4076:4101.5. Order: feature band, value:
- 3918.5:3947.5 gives 0.07 mag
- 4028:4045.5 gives -0.17 mag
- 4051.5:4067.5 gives -0.13 mag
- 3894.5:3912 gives 0.02 mag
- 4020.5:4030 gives -0.21 mag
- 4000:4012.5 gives -0.20 mag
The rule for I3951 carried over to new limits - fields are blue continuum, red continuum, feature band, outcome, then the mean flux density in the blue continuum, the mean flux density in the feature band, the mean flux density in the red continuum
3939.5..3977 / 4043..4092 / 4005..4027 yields -4.1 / 8.66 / 11.9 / 11.3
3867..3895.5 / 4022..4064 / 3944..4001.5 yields 5.3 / 8.54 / 9.33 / 11.6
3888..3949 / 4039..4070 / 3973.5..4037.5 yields -1.7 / 9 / 11.1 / 11.7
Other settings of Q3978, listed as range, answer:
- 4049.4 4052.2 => 12.1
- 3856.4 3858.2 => 10.6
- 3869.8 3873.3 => 10.6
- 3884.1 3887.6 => 7.25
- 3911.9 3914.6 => 9.46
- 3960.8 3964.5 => 7.68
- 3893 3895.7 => 7.31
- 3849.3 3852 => 9.5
